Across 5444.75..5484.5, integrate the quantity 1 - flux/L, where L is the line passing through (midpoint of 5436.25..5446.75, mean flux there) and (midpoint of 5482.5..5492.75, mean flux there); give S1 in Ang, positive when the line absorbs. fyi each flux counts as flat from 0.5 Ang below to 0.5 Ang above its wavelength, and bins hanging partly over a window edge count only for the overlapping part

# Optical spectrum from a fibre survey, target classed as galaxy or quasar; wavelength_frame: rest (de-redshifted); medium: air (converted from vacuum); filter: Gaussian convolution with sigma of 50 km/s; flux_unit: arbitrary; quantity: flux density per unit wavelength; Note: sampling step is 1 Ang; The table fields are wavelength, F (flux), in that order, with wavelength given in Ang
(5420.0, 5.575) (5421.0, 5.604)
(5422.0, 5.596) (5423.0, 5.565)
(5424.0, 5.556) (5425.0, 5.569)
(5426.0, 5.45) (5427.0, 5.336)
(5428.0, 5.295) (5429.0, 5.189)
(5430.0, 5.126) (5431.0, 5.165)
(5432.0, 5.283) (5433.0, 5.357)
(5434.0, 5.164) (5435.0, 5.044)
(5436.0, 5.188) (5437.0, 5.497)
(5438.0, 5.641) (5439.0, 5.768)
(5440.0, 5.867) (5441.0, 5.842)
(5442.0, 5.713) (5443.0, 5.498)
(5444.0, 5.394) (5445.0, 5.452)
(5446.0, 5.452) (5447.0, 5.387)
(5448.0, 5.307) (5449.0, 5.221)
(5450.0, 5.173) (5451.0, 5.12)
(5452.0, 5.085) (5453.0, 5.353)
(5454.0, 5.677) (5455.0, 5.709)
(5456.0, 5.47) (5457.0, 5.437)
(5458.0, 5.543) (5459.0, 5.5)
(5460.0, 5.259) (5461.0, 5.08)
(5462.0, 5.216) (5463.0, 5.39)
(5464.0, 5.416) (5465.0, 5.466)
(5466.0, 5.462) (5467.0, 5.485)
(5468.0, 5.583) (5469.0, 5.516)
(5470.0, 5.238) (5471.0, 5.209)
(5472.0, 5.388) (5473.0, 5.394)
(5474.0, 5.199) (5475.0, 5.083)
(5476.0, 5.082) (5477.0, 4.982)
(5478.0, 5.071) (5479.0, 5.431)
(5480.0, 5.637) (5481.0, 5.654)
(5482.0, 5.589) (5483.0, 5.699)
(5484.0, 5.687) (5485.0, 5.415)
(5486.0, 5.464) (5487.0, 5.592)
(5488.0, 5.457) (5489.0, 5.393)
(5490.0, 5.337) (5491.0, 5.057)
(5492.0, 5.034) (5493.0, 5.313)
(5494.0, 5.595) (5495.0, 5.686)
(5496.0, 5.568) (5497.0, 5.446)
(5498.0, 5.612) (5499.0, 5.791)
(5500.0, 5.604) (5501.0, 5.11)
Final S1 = 0.91 Ang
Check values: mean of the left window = 5.6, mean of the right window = 5.41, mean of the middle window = 5.38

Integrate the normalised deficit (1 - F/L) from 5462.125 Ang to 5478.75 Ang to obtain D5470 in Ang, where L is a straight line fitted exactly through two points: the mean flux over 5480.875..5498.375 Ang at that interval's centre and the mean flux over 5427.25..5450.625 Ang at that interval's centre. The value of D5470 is 0.40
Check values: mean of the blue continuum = 5.39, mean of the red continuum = 5.47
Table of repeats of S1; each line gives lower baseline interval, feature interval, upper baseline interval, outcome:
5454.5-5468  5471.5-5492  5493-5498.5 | 0.5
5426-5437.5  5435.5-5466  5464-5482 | -0.8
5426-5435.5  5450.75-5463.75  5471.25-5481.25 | -0.3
